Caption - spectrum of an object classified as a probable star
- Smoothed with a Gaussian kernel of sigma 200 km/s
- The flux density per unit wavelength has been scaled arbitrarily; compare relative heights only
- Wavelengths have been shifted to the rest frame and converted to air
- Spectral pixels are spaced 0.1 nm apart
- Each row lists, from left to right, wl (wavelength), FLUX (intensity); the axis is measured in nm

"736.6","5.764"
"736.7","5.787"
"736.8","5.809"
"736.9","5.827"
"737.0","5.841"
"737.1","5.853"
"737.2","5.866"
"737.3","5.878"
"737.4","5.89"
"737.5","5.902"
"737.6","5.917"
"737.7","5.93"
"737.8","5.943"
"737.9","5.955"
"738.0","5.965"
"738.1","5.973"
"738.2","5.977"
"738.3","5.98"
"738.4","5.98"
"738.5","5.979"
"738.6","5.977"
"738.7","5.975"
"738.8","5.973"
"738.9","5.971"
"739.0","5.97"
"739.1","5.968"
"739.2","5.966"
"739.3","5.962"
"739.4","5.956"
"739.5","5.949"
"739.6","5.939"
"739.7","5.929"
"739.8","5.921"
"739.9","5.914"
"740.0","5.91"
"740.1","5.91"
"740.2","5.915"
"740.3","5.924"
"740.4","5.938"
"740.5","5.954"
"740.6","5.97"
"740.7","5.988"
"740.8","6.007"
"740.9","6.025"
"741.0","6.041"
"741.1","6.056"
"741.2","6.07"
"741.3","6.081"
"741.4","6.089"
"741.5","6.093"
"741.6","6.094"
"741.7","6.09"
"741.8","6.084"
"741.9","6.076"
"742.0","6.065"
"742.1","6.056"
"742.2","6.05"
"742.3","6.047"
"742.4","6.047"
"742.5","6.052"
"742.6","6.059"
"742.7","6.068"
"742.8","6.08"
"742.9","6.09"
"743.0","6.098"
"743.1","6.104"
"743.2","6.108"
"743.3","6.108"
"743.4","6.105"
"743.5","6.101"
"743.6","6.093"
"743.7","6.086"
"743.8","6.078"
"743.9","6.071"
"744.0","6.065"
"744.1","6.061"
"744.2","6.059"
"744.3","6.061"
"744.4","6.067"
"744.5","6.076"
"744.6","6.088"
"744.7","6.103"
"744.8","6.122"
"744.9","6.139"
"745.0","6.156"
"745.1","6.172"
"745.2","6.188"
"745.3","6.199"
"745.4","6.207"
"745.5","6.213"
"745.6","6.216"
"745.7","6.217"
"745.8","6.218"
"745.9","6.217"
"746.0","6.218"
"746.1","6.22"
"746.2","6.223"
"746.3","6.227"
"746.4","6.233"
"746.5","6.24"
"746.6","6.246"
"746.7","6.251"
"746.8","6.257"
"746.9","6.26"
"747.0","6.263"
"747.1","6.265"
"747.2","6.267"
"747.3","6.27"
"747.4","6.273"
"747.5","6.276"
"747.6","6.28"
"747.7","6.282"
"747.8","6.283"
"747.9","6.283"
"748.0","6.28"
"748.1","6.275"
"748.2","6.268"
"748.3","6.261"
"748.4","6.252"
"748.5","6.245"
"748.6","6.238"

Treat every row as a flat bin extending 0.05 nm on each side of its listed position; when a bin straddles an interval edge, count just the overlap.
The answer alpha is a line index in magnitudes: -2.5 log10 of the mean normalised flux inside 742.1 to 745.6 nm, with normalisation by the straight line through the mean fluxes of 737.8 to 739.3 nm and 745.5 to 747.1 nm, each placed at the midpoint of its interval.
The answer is 0.01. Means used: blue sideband 5.97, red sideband 6.23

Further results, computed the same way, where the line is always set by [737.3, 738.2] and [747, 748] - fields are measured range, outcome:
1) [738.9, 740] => 0.01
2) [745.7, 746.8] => 0.00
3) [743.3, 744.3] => 0.01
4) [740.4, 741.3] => 0.01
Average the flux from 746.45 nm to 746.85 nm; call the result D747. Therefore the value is 6.25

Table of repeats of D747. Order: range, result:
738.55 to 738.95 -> 5.97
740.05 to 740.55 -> 5.93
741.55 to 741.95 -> 6.09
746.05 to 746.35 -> 6.22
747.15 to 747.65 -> 6.27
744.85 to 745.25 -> 6.16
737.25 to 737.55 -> 5.89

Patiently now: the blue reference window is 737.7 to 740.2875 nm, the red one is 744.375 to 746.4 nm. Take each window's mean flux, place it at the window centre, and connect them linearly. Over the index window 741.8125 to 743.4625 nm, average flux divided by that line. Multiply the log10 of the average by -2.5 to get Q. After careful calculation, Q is 0.00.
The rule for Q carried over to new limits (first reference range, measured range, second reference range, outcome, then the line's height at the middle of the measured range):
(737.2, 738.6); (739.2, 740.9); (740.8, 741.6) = 0.01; 6.02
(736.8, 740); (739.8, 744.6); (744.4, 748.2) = 0.00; 6.07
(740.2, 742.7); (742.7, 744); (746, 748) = 0.00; 6.11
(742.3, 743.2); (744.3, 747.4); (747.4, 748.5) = 0.00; 6.19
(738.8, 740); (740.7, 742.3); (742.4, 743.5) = -0.01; 6.03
